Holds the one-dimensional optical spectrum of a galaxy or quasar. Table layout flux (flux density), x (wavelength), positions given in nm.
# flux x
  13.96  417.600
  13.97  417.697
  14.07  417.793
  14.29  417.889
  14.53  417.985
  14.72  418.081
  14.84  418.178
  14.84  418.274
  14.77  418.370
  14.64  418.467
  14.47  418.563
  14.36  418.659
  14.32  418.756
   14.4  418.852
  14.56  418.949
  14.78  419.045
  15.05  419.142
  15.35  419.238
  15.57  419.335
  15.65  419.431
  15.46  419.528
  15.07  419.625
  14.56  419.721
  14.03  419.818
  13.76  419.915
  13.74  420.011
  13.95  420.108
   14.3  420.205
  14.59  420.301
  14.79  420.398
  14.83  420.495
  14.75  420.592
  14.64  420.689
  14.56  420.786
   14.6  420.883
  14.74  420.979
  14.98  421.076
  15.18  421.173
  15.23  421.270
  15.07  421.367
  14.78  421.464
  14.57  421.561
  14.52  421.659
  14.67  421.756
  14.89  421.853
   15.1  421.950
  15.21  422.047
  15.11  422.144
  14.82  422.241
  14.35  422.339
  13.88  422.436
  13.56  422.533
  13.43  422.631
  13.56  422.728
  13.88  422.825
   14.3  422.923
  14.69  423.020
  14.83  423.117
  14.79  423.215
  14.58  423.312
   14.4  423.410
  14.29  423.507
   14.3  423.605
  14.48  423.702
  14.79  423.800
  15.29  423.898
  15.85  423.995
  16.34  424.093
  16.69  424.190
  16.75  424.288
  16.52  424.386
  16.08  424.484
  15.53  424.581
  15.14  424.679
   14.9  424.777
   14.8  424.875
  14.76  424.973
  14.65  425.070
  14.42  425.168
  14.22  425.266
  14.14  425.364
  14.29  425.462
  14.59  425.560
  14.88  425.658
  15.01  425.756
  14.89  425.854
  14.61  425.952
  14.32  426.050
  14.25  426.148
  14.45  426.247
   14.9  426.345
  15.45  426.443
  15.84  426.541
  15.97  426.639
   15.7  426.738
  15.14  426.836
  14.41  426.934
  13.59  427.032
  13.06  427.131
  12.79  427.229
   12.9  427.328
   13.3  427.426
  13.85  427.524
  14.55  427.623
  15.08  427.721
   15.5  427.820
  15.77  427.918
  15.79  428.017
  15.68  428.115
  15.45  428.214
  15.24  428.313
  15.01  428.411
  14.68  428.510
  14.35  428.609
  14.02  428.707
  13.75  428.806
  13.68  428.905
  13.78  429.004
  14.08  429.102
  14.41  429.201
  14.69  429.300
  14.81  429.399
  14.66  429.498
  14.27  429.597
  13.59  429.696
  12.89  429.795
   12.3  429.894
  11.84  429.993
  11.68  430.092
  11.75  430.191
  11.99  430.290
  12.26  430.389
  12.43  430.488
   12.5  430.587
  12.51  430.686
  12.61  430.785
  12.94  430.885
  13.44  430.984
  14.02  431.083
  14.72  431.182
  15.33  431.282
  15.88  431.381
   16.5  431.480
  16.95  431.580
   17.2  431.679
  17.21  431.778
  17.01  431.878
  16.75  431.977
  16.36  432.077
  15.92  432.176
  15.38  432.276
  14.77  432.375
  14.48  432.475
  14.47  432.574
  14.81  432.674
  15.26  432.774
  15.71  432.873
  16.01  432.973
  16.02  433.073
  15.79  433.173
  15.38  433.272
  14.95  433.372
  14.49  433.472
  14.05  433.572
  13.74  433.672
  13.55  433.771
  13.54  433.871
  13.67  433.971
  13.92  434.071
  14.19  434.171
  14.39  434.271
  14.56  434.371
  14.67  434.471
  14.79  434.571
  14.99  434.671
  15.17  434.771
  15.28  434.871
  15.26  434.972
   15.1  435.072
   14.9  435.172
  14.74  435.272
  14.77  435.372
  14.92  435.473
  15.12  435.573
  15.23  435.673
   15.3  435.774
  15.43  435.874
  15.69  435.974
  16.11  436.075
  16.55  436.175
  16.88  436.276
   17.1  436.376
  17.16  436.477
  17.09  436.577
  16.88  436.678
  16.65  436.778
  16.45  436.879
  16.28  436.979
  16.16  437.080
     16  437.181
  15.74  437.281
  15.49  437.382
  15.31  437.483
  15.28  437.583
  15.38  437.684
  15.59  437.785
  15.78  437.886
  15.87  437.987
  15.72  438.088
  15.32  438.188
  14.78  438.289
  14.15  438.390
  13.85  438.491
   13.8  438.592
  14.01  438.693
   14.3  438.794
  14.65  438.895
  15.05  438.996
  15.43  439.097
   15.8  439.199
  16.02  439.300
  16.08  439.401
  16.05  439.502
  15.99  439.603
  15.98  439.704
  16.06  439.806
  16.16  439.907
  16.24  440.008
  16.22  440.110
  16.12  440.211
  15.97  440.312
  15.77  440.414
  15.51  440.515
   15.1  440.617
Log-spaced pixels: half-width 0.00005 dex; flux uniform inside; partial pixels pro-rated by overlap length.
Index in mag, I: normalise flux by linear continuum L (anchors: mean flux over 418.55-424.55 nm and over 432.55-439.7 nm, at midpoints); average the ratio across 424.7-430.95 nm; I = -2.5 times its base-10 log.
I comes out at 0.064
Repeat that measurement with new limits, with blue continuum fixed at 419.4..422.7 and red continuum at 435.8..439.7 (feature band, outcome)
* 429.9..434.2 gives 0.06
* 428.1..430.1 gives 0.08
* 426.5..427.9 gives 0.04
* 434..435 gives 0.06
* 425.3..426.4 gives 0.03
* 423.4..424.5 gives -0.05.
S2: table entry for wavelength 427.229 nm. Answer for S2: 12.79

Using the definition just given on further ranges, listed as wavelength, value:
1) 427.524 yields 13.85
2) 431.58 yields 16.95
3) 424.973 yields 14.76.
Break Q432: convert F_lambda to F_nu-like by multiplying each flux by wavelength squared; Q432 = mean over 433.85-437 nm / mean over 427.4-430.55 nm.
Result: 1.14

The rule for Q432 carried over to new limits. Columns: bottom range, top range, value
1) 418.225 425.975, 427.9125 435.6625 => 1.03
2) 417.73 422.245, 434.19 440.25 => 1.14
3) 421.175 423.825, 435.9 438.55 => 1.17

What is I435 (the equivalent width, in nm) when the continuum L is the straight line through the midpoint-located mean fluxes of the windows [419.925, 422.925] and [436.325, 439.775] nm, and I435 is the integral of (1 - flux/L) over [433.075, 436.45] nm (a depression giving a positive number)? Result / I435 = 0.09 nm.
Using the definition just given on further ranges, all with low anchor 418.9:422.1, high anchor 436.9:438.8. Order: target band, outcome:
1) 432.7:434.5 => 0.06 nm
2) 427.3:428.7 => 0.02 nm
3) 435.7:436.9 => -0.10 nm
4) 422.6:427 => -0.01 nm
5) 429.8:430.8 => 0.19 nm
